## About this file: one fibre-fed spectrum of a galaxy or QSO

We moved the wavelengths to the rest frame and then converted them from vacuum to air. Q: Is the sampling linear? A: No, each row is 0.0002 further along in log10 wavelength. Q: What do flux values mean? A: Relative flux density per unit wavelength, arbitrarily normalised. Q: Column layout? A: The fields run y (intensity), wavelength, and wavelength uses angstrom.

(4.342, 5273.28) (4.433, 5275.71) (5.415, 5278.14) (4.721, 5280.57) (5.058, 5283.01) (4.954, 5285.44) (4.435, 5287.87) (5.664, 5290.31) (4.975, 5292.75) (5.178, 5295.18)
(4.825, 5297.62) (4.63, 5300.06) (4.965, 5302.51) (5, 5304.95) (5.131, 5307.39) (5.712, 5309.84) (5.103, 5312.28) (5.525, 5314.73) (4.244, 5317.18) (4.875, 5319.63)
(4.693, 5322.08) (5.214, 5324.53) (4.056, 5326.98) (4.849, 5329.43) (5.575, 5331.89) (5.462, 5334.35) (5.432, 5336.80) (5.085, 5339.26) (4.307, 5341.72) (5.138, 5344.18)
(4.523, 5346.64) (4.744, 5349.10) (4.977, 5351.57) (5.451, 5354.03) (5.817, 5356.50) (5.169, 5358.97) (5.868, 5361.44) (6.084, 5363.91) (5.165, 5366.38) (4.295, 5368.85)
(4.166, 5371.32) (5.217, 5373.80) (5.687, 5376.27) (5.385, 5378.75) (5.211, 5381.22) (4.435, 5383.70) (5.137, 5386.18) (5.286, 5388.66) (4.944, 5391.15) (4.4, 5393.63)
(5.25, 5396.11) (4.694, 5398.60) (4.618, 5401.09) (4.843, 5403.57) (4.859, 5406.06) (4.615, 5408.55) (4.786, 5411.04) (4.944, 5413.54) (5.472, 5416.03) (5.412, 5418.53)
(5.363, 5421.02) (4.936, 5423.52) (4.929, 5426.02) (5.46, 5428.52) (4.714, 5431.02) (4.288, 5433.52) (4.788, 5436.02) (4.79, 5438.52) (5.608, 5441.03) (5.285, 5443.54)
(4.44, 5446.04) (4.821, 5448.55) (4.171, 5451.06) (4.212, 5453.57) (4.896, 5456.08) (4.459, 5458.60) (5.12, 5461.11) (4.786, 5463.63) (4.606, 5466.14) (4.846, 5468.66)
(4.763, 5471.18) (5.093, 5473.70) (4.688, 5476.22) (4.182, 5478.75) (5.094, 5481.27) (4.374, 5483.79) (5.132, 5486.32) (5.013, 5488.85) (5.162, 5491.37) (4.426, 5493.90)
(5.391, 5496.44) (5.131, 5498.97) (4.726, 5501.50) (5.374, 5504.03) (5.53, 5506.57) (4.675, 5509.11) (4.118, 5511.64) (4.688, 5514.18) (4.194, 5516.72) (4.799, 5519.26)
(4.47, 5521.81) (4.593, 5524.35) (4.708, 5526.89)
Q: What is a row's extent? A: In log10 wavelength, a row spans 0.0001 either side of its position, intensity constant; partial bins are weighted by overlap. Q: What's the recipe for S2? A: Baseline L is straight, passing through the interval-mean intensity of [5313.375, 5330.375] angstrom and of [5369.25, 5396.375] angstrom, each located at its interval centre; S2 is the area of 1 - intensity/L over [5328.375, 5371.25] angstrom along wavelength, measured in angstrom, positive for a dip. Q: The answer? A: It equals -2.4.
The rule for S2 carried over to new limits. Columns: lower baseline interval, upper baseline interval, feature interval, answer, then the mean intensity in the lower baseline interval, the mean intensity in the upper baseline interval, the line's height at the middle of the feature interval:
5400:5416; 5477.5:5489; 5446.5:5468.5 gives 0.61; 4.83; 4.74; 4.77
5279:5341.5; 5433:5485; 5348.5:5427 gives -3.30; 5.01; 4.74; 4.86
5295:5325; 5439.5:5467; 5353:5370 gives -1.72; 5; 4.77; 4.91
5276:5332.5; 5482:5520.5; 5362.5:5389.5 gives -0.92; 4.98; 4.85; 4.93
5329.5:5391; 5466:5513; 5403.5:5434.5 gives 0.21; 5.14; 4.86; 5.02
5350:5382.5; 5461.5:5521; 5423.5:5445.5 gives 0.25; 5.26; 4.82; 5.02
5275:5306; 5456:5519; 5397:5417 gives 0.08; 4.95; 4.82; 4.87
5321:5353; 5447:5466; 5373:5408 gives -1.37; 4.93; 4.63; 4.8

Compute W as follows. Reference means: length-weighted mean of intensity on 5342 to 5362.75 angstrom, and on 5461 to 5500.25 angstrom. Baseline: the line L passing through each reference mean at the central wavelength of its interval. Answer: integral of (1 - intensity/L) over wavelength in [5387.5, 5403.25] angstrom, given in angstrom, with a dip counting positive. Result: 0.6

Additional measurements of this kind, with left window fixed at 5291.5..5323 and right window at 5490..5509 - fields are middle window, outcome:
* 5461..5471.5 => 0.55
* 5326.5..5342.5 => -0.08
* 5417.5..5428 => -0.27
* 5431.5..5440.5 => 0.61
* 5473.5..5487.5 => 0.93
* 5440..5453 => 0.61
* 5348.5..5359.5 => -0.55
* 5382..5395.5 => 0.42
